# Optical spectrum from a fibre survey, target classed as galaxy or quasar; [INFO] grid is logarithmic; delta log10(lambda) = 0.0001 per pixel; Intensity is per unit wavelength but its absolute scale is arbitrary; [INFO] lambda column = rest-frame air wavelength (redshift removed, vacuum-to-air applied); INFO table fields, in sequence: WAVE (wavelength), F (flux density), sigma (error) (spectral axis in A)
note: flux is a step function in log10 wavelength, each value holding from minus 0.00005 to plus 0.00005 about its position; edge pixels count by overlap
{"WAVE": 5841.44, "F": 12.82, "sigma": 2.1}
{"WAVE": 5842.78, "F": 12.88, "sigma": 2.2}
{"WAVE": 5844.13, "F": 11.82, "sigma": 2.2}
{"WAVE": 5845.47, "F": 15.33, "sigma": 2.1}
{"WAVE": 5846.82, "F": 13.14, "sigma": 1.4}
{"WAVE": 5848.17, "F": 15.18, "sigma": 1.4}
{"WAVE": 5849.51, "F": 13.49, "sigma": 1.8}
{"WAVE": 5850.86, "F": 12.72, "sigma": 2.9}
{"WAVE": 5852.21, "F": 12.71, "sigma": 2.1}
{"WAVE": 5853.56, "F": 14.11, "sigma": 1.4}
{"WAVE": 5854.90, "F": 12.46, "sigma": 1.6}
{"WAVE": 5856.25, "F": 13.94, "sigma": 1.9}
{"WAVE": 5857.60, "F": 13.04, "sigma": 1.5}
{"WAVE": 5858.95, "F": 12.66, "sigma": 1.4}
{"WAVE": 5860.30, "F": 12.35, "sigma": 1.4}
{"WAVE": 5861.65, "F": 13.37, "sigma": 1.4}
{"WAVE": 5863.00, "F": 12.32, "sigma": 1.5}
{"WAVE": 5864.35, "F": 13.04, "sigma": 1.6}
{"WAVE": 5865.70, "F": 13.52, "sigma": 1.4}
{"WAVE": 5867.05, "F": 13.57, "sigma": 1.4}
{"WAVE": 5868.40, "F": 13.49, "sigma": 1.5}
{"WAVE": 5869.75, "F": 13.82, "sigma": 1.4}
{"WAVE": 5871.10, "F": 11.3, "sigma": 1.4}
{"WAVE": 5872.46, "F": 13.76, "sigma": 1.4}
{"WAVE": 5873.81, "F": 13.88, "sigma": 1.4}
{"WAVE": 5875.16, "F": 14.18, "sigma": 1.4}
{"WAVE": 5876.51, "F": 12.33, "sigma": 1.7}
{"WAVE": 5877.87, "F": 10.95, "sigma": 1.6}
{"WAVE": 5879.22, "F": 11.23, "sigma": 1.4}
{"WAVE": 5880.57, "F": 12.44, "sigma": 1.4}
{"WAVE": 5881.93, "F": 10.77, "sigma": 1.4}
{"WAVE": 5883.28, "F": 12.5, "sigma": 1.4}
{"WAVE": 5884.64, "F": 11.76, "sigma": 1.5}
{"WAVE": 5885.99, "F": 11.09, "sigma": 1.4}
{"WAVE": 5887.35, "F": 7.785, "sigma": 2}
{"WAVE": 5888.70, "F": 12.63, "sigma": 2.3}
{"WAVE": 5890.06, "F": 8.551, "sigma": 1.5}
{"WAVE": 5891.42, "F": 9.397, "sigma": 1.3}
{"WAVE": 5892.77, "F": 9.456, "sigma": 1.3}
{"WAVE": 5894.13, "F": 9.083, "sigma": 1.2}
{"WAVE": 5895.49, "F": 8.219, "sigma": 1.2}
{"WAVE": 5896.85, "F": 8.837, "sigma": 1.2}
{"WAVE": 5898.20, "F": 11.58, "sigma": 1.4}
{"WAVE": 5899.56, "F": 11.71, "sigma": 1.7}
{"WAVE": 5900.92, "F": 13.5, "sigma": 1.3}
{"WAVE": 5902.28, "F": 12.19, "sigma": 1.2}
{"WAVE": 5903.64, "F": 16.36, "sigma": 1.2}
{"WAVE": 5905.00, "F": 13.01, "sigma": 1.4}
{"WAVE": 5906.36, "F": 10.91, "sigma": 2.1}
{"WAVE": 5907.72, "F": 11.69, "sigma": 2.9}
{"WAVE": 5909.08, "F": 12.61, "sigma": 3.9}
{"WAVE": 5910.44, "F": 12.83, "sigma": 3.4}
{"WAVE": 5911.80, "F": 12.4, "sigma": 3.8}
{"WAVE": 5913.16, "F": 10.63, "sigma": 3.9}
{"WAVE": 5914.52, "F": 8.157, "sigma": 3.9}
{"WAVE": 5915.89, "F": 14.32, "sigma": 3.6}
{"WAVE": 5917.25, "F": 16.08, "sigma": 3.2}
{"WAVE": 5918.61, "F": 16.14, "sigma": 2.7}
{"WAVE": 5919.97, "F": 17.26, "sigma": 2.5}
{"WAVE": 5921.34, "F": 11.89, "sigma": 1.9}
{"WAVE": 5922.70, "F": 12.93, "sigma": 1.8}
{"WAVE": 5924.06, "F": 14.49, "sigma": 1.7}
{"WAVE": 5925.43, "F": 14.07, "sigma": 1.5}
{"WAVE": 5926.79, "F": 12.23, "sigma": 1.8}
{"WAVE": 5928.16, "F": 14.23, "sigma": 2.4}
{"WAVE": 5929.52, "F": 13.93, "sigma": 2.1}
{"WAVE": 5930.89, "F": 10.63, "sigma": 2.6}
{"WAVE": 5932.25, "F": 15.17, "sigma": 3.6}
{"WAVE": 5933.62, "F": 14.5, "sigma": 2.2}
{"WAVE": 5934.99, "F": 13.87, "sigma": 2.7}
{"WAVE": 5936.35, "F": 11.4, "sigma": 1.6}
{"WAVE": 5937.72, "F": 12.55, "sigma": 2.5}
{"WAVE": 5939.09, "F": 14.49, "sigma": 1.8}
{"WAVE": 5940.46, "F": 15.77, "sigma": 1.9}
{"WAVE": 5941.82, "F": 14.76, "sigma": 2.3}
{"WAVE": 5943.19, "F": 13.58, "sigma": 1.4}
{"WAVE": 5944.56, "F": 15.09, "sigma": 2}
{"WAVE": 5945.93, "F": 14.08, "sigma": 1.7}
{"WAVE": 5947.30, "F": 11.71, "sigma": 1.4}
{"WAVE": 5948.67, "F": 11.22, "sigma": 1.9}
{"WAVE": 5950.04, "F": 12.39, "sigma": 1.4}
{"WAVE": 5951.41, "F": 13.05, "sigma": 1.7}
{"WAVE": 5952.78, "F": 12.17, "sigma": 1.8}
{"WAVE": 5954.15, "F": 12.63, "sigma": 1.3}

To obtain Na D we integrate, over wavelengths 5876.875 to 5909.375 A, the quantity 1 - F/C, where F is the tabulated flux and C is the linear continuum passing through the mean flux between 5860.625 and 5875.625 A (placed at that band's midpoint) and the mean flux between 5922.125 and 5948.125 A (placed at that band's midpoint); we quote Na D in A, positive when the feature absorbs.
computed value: 5.42 A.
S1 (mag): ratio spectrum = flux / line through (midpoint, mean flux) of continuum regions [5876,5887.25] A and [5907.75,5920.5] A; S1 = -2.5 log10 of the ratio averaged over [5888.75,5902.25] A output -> 0.190 mag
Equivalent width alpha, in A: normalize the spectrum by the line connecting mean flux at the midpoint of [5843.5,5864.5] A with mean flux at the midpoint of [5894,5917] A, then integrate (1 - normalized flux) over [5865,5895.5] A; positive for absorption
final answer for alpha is 2.2 A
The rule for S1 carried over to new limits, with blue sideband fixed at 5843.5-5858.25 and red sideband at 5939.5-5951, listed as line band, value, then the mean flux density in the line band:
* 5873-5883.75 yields 0.100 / 12.3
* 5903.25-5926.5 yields 0.026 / 13.2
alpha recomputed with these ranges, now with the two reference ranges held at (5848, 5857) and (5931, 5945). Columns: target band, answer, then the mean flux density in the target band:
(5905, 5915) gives 1.7 A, 11.5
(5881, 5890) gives 1.8 A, 10.9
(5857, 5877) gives 0.6 A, 13.1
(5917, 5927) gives -0.4 A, 14.4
